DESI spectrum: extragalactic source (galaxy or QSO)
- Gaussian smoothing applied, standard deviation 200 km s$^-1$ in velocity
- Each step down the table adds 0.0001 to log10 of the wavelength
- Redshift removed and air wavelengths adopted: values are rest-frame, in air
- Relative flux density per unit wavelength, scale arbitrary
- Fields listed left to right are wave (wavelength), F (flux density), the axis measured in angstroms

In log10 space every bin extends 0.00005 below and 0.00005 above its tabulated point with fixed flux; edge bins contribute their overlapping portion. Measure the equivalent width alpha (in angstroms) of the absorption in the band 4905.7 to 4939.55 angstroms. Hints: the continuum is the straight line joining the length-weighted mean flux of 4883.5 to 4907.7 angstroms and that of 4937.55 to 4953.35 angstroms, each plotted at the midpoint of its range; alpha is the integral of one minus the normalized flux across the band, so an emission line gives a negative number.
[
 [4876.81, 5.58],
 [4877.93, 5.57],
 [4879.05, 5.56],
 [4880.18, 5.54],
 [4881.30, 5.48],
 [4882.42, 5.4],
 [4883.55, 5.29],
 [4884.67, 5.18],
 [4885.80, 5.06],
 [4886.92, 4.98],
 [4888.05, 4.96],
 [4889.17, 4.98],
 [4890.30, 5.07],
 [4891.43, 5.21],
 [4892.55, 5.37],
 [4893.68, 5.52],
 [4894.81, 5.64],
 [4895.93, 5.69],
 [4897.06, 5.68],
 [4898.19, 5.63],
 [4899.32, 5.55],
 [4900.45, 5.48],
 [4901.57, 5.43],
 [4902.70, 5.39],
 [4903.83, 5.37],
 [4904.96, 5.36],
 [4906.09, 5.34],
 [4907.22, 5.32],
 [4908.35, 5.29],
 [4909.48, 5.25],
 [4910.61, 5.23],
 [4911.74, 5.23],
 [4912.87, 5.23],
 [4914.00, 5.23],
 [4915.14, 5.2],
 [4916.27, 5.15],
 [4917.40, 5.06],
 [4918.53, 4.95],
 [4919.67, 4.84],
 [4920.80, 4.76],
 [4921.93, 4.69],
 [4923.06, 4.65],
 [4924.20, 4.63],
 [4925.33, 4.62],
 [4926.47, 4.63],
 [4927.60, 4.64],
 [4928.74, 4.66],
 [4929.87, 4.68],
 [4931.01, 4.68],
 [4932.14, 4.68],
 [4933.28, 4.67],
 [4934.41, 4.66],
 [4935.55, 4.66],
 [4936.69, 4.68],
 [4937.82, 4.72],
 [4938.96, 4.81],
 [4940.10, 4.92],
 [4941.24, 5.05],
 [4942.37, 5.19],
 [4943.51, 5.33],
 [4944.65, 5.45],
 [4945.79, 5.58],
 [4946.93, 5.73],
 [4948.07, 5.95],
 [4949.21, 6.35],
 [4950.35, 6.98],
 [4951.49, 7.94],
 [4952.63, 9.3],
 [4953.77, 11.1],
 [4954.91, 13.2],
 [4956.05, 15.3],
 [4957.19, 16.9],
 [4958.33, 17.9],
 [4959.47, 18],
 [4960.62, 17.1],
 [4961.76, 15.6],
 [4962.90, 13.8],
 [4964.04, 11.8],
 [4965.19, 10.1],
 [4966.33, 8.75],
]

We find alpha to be 4.8 angstroms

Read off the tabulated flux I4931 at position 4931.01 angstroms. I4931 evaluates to 4.68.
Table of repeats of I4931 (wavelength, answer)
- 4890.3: 5.07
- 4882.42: 5.4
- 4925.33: 4.62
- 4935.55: 4.66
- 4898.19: 5.63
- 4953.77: 11.1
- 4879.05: 5.56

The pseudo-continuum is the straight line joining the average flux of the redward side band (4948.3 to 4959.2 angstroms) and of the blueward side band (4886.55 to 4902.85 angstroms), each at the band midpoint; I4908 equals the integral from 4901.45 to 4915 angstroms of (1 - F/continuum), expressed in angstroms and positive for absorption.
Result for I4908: 3.0 angstroms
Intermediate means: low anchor 5.38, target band 5.3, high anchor 11.7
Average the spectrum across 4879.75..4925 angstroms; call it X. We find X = 5.23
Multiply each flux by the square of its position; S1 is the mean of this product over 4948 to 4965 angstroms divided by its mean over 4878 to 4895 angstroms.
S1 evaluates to 2.5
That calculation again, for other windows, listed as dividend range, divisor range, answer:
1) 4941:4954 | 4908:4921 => 1.30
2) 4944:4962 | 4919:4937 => 2.39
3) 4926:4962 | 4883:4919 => 1.53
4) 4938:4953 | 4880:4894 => 1.17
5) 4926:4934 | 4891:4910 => 0.87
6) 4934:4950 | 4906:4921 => 1.03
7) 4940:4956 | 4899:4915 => 1.40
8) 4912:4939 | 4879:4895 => 0.93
